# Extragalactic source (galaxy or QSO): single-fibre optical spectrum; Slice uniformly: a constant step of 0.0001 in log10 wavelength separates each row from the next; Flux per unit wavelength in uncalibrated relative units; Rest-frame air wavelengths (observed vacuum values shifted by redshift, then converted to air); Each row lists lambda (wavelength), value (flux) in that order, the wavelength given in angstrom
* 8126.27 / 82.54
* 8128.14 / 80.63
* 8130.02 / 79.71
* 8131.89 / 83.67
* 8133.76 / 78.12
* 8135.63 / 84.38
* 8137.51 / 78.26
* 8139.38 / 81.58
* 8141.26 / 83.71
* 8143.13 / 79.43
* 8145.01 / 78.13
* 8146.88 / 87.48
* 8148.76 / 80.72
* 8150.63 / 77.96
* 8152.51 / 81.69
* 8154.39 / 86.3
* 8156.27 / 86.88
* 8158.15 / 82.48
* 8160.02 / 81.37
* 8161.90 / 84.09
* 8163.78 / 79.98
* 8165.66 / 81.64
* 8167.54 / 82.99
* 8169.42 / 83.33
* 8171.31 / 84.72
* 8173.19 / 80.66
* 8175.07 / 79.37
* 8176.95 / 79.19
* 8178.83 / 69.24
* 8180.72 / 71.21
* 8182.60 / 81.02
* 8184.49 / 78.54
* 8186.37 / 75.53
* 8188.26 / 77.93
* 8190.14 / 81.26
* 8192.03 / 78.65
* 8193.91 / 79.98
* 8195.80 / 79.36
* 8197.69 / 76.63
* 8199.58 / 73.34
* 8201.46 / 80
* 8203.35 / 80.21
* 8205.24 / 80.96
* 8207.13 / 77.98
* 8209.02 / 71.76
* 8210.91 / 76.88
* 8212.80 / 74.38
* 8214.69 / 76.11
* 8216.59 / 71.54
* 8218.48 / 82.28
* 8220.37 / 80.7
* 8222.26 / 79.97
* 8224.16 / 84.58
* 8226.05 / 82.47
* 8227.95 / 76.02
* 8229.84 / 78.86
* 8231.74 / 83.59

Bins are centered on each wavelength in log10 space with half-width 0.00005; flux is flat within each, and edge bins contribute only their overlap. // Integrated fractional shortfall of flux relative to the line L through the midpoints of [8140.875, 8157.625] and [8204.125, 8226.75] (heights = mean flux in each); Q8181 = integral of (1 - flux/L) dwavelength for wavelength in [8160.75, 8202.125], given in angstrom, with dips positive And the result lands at 0.7 angstrom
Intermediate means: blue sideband 82.4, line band 79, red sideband 78.3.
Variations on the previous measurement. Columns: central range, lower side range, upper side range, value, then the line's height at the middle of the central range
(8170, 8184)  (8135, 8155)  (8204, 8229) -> 0.4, 80.1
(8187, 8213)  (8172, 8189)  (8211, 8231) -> 0.0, 77.8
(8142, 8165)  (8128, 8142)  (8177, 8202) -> -0.7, 79.8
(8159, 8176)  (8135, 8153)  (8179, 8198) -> -0.6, 79.4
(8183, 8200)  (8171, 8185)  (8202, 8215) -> -0.2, 77.4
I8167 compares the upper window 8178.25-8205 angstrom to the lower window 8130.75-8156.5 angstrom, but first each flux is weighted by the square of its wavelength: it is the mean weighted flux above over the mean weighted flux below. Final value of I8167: 1.0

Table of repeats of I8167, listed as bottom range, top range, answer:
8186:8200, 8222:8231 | 1.04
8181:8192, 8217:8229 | 1.04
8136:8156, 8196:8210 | 0.96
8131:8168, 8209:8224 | 0.96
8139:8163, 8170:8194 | 0.96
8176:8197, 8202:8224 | 1.01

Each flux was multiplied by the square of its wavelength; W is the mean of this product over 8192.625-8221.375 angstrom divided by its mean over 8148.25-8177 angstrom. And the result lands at 0.95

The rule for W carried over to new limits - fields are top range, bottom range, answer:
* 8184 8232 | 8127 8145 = 0.99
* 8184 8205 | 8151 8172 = 0.95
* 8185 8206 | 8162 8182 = 0.99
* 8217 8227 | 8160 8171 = 1.00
